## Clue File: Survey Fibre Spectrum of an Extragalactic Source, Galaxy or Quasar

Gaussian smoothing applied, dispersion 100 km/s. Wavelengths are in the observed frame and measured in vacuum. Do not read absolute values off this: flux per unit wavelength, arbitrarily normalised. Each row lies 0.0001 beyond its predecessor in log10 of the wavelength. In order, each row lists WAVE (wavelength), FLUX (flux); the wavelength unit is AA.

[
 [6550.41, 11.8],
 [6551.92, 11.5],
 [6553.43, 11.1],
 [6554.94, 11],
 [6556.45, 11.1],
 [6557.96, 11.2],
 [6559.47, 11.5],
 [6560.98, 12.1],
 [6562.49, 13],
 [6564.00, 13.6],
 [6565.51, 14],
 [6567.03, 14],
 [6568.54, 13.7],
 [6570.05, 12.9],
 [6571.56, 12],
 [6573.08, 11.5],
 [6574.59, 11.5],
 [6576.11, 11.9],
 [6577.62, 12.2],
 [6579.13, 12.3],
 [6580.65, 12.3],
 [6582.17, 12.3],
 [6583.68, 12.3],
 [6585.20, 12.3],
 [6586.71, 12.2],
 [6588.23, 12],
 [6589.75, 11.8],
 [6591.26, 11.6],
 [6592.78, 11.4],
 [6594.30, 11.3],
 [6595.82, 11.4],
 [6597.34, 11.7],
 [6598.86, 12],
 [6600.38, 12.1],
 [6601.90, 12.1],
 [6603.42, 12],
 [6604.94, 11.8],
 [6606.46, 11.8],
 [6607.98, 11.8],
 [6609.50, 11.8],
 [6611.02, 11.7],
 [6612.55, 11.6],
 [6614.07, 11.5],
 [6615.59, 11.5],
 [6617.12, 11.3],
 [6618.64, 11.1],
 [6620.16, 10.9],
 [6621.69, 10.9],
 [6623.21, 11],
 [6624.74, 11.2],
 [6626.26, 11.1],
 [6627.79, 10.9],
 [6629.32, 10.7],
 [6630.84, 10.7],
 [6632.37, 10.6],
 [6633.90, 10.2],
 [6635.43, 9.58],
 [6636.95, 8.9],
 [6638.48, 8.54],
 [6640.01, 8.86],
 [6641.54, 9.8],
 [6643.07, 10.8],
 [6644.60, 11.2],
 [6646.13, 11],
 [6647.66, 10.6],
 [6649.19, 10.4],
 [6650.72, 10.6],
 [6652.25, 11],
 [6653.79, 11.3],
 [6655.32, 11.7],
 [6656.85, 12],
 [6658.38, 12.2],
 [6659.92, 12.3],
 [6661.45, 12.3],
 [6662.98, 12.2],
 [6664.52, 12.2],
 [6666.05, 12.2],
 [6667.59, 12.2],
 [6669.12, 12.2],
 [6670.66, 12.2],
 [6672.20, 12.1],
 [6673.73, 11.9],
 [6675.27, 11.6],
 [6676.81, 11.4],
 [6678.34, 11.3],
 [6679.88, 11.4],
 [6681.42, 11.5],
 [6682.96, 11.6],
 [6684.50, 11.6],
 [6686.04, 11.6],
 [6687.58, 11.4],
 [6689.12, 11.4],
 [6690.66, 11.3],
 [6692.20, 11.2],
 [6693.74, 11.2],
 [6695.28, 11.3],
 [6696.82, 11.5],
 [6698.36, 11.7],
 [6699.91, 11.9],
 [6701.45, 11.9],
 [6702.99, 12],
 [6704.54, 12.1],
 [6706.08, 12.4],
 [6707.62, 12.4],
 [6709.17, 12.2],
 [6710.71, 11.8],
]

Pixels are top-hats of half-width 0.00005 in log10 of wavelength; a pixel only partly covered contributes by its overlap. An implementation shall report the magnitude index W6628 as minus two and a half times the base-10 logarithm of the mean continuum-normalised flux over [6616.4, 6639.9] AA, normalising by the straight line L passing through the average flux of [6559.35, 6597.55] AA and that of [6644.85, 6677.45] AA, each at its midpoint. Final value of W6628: 0.14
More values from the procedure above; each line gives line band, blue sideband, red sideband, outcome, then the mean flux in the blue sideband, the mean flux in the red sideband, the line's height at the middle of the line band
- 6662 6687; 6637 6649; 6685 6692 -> -0.080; 10.1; 11.4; 11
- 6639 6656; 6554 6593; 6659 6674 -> 0.150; 12.2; 12.2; 12.2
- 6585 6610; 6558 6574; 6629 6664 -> 0.014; 12.7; 10.8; 12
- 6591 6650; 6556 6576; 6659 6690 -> 0.108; 12.5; 11.8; 12.1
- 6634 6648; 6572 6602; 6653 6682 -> 0.199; 11.9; 11.9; 11.9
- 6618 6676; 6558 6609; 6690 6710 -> 0.083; 12.2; 11.8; 12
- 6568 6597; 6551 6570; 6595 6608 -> 0.004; 12.3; 11.9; 12.1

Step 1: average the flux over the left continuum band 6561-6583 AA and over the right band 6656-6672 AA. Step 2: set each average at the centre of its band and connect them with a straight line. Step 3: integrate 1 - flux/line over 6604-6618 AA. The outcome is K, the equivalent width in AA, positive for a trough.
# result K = 0.9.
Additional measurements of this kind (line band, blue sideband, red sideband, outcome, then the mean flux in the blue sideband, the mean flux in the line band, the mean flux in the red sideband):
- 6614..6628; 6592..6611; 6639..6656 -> 0.2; 11.8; 11.1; 10.6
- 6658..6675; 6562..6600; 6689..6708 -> -0.4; 12.3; 12.2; 11.7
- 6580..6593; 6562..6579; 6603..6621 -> 0.3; 12.7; 12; 11.6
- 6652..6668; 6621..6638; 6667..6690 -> -1.1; 10.5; 12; 11.7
